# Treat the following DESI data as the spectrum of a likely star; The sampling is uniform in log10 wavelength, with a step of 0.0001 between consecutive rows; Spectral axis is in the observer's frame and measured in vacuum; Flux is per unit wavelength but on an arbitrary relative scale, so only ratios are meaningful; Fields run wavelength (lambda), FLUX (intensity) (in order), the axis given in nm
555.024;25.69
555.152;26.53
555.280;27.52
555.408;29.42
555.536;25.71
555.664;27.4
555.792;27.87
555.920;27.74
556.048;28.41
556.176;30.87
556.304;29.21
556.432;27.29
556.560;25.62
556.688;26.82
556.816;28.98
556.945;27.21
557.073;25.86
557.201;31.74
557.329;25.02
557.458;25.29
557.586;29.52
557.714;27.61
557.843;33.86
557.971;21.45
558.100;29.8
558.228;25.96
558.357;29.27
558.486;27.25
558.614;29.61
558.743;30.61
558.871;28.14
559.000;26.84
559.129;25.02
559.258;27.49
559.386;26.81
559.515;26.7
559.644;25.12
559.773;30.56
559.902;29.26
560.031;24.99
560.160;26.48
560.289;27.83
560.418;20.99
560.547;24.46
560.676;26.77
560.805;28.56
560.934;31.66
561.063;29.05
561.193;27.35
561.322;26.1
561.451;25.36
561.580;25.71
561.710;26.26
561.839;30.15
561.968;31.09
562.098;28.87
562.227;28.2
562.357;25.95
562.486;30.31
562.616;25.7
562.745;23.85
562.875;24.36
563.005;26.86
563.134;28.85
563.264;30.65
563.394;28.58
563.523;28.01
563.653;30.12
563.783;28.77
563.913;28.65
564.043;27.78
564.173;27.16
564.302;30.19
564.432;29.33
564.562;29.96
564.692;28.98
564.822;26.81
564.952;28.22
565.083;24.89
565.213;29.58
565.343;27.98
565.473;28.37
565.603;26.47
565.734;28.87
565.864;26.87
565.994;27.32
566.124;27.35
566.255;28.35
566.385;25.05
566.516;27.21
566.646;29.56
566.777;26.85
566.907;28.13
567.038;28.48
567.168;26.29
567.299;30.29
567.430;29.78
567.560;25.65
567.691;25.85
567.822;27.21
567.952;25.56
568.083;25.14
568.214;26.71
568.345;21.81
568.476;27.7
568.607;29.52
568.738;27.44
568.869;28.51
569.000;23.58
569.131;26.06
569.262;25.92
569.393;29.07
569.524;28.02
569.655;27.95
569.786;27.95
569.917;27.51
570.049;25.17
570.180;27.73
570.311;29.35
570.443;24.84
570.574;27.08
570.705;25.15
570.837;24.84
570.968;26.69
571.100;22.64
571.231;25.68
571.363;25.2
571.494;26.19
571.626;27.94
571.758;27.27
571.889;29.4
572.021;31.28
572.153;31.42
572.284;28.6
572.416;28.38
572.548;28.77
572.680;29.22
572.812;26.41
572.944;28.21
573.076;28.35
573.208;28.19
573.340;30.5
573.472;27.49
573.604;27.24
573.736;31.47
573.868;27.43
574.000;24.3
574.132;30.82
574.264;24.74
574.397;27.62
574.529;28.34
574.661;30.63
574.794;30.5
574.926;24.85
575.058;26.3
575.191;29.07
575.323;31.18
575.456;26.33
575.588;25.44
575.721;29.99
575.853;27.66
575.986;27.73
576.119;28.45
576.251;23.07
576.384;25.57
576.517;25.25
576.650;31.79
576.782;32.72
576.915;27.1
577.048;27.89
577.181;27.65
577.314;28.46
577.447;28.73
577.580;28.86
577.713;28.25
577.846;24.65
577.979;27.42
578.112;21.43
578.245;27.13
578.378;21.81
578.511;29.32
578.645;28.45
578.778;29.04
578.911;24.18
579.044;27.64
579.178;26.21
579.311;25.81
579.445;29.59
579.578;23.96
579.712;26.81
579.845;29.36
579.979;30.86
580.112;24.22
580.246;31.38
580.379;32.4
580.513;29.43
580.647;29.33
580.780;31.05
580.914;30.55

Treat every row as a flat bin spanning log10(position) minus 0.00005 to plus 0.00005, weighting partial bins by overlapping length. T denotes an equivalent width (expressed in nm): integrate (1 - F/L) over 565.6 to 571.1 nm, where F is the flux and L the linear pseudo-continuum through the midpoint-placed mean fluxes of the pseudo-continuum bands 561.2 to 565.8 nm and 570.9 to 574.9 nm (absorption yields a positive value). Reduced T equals 0.19 nm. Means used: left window 27.9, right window 28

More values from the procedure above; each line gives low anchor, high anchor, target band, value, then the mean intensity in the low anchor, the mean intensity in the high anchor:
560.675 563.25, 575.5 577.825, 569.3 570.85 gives 0.04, 27.6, 27.8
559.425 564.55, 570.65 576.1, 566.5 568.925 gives 0.04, 27.6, 27.8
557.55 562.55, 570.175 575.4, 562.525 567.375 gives -0.04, 27.6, 27.8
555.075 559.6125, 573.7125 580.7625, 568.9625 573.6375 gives 0.05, 27.7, 27.7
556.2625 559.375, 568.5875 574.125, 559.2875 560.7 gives 0.07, 27.7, 27.5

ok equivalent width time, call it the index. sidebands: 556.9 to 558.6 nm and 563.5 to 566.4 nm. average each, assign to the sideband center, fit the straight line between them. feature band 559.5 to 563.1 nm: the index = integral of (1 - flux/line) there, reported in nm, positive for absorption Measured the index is 0.10 nm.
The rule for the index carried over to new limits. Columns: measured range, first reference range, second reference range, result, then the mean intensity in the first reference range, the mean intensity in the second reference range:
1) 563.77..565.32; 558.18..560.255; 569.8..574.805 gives -0.043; 27.5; 27.7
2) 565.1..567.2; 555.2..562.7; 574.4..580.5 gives -0.001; 27.6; 27.6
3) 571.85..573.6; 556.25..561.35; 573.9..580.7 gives -0.081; 27.5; 27.6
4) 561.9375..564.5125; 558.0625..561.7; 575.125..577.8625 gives -0.071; 27.2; 28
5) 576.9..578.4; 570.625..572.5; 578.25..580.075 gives 0.022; 27.2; 27.1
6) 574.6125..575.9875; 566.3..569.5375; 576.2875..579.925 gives -0.050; 27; 27.2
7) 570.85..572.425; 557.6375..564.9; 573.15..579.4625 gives 0.010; 27.7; 27.6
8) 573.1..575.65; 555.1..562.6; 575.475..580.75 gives -0.041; 27.6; 27.6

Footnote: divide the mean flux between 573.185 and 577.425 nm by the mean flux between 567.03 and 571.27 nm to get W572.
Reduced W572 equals 1.0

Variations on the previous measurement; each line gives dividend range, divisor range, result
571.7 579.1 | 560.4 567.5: 1.00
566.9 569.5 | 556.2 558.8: 0.96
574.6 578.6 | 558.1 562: 1.00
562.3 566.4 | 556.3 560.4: 1.01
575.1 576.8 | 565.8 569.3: 1.03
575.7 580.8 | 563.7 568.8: 1.00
